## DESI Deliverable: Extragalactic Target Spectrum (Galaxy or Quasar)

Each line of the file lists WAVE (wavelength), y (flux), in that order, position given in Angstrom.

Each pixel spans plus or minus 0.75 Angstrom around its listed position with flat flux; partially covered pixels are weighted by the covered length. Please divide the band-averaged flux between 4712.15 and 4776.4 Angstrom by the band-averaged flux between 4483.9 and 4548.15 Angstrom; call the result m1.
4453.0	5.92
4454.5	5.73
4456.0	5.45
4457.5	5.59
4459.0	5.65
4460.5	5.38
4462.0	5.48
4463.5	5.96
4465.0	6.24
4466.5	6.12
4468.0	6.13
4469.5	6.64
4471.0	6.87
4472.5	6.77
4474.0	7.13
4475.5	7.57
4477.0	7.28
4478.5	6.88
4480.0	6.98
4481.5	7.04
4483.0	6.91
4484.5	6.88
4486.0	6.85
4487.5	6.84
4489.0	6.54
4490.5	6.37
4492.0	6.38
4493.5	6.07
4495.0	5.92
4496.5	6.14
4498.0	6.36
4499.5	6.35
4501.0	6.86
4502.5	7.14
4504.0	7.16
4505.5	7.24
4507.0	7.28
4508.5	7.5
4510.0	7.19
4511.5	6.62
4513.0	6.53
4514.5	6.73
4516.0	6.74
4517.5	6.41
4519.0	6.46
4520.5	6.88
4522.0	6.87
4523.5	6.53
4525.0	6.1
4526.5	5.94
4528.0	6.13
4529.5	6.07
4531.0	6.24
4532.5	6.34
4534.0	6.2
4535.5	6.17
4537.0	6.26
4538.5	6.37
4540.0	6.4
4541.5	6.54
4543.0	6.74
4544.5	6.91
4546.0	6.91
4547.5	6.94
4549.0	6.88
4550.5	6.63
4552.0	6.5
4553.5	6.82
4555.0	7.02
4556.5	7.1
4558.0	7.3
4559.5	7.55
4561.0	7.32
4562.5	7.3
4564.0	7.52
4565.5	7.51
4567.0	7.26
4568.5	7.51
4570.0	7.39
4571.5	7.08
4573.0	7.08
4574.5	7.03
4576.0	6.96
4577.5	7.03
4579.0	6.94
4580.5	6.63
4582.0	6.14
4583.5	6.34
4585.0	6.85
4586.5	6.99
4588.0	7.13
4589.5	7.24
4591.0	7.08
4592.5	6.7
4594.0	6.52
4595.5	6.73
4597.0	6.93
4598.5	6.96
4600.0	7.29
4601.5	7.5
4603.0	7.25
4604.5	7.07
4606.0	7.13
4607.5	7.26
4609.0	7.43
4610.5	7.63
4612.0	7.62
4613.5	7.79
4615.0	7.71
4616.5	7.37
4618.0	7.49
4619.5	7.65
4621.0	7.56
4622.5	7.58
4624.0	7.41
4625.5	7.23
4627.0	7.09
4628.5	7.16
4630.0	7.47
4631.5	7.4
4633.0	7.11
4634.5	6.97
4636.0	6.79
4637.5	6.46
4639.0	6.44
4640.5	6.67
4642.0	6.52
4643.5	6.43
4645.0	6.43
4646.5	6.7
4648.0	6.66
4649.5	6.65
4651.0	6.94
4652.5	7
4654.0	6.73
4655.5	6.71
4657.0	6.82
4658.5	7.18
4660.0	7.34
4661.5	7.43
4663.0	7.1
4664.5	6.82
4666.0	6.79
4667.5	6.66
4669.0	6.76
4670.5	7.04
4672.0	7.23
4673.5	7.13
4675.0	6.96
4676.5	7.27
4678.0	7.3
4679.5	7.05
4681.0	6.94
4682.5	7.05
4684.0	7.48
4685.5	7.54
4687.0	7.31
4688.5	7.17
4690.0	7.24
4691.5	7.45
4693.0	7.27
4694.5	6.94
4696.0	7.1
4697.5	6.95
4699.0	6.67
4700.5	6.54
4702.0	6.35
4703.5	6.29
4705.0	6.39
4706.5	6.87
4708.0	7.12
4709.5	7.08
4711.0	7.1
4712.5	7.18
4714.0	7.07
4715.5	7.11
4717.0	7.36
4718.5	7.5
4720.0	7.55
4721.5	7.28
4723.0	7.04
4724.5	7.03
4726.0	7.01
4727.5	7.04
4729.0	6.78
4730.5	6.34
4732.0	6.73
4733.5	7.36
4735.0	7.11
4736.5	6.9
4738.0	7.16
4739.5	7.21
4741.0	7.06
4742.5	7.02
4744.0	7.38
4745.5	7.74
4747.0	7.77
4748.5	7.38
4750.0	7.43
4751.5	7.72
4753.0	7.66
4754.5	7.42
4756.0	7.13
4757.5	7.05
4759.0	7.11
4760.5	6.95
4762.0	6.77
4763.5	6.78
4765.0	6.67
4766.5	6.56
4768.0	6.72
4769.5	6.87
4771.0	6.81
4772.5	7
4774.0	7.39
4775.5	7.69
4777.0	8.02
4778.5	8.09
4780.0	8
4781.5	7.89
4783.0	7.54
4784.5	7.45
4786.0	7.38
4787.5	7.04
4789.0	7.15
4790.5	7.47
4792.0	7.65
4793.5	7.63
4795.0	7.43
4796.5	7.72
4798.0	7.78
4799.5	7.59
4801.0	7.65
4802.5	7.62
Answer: 1.08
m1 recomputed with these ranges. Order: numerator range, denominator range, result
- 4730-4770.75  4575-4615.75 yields 1.01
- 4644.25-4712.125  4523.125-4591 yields 1.02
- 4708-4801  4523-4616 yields 1.05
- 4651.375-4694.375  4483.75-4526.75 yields 1.07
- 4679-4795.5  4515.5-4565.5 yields 1.07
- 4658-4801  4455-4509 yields 1.10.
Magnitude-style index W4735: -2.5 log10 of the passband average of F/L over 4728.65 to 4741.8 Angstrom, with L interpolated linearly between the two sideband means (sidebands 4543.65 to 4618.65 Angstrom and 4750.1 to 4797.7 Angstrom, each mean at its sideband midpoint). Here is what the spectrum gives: 0.047 mag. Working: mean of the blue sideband 7.1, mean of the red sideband 7.32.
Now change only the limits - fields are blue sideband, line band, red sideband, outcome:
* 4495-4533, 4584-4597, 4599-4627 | 0.05 mag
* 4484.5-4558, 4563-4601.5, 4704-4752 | -0.04 mag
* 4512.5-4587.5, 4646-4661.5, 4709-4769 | 0.01 mag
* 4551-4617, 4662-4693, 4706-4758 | 0.01 mag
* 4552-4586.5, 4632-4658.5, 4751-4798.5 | 0.07 mag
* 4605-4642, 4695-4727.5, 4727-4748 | 0.03 mag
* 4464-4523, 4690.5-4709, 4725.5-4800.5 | 0.05 mag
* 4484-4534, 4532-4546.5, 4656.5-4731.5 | 0.03 mag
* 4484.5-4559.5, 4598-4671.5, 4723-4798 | -0.03 mag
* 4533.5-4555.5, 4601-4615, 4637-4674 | -0.11 mag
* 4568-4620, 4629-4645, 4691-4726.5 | 0.04 mag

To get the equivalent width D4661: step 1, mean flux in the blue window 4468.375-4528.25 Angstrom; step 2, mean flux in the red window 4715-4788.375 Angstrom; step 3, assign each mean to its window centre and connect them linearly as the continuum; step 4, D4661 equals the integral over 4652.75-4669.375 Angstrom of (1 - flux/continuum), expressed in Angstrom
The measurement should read 0.2 Angstrom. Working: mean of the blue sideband 6.73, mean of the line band 6.95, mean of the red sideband 7.22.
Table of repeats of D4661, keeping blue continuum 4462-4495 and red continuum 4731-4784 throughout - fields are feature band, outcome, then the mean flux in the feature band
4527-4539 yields 1.0 Angstrom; 6.21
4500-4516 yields -0.7 Angstrom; 7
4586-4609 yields -0.5 Angstrom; 7.07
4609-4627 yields -1.5 Angstrom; 7.53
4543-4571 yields -1.3 Angstrom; 7.12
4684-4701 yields 0.0 Angstrom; 7.13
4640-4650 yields 0.6 Angstrom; 6.58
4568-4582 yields -0.3 Angstrom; 7.01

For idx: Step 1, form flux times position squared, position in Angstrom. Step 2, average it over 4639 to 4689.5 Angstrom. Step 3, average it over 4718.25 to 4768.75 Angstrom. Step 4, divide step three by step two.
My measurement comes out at 1.06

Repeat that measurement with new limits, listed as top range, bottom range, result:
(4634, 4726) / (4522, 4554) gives 1.15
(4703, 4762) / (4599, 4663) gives 1.05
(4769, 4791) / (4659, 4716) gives 1.10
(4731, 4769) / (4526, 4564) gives 1.17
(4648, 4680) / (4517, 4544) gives 1.16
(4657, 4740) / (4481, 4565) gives 1.14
